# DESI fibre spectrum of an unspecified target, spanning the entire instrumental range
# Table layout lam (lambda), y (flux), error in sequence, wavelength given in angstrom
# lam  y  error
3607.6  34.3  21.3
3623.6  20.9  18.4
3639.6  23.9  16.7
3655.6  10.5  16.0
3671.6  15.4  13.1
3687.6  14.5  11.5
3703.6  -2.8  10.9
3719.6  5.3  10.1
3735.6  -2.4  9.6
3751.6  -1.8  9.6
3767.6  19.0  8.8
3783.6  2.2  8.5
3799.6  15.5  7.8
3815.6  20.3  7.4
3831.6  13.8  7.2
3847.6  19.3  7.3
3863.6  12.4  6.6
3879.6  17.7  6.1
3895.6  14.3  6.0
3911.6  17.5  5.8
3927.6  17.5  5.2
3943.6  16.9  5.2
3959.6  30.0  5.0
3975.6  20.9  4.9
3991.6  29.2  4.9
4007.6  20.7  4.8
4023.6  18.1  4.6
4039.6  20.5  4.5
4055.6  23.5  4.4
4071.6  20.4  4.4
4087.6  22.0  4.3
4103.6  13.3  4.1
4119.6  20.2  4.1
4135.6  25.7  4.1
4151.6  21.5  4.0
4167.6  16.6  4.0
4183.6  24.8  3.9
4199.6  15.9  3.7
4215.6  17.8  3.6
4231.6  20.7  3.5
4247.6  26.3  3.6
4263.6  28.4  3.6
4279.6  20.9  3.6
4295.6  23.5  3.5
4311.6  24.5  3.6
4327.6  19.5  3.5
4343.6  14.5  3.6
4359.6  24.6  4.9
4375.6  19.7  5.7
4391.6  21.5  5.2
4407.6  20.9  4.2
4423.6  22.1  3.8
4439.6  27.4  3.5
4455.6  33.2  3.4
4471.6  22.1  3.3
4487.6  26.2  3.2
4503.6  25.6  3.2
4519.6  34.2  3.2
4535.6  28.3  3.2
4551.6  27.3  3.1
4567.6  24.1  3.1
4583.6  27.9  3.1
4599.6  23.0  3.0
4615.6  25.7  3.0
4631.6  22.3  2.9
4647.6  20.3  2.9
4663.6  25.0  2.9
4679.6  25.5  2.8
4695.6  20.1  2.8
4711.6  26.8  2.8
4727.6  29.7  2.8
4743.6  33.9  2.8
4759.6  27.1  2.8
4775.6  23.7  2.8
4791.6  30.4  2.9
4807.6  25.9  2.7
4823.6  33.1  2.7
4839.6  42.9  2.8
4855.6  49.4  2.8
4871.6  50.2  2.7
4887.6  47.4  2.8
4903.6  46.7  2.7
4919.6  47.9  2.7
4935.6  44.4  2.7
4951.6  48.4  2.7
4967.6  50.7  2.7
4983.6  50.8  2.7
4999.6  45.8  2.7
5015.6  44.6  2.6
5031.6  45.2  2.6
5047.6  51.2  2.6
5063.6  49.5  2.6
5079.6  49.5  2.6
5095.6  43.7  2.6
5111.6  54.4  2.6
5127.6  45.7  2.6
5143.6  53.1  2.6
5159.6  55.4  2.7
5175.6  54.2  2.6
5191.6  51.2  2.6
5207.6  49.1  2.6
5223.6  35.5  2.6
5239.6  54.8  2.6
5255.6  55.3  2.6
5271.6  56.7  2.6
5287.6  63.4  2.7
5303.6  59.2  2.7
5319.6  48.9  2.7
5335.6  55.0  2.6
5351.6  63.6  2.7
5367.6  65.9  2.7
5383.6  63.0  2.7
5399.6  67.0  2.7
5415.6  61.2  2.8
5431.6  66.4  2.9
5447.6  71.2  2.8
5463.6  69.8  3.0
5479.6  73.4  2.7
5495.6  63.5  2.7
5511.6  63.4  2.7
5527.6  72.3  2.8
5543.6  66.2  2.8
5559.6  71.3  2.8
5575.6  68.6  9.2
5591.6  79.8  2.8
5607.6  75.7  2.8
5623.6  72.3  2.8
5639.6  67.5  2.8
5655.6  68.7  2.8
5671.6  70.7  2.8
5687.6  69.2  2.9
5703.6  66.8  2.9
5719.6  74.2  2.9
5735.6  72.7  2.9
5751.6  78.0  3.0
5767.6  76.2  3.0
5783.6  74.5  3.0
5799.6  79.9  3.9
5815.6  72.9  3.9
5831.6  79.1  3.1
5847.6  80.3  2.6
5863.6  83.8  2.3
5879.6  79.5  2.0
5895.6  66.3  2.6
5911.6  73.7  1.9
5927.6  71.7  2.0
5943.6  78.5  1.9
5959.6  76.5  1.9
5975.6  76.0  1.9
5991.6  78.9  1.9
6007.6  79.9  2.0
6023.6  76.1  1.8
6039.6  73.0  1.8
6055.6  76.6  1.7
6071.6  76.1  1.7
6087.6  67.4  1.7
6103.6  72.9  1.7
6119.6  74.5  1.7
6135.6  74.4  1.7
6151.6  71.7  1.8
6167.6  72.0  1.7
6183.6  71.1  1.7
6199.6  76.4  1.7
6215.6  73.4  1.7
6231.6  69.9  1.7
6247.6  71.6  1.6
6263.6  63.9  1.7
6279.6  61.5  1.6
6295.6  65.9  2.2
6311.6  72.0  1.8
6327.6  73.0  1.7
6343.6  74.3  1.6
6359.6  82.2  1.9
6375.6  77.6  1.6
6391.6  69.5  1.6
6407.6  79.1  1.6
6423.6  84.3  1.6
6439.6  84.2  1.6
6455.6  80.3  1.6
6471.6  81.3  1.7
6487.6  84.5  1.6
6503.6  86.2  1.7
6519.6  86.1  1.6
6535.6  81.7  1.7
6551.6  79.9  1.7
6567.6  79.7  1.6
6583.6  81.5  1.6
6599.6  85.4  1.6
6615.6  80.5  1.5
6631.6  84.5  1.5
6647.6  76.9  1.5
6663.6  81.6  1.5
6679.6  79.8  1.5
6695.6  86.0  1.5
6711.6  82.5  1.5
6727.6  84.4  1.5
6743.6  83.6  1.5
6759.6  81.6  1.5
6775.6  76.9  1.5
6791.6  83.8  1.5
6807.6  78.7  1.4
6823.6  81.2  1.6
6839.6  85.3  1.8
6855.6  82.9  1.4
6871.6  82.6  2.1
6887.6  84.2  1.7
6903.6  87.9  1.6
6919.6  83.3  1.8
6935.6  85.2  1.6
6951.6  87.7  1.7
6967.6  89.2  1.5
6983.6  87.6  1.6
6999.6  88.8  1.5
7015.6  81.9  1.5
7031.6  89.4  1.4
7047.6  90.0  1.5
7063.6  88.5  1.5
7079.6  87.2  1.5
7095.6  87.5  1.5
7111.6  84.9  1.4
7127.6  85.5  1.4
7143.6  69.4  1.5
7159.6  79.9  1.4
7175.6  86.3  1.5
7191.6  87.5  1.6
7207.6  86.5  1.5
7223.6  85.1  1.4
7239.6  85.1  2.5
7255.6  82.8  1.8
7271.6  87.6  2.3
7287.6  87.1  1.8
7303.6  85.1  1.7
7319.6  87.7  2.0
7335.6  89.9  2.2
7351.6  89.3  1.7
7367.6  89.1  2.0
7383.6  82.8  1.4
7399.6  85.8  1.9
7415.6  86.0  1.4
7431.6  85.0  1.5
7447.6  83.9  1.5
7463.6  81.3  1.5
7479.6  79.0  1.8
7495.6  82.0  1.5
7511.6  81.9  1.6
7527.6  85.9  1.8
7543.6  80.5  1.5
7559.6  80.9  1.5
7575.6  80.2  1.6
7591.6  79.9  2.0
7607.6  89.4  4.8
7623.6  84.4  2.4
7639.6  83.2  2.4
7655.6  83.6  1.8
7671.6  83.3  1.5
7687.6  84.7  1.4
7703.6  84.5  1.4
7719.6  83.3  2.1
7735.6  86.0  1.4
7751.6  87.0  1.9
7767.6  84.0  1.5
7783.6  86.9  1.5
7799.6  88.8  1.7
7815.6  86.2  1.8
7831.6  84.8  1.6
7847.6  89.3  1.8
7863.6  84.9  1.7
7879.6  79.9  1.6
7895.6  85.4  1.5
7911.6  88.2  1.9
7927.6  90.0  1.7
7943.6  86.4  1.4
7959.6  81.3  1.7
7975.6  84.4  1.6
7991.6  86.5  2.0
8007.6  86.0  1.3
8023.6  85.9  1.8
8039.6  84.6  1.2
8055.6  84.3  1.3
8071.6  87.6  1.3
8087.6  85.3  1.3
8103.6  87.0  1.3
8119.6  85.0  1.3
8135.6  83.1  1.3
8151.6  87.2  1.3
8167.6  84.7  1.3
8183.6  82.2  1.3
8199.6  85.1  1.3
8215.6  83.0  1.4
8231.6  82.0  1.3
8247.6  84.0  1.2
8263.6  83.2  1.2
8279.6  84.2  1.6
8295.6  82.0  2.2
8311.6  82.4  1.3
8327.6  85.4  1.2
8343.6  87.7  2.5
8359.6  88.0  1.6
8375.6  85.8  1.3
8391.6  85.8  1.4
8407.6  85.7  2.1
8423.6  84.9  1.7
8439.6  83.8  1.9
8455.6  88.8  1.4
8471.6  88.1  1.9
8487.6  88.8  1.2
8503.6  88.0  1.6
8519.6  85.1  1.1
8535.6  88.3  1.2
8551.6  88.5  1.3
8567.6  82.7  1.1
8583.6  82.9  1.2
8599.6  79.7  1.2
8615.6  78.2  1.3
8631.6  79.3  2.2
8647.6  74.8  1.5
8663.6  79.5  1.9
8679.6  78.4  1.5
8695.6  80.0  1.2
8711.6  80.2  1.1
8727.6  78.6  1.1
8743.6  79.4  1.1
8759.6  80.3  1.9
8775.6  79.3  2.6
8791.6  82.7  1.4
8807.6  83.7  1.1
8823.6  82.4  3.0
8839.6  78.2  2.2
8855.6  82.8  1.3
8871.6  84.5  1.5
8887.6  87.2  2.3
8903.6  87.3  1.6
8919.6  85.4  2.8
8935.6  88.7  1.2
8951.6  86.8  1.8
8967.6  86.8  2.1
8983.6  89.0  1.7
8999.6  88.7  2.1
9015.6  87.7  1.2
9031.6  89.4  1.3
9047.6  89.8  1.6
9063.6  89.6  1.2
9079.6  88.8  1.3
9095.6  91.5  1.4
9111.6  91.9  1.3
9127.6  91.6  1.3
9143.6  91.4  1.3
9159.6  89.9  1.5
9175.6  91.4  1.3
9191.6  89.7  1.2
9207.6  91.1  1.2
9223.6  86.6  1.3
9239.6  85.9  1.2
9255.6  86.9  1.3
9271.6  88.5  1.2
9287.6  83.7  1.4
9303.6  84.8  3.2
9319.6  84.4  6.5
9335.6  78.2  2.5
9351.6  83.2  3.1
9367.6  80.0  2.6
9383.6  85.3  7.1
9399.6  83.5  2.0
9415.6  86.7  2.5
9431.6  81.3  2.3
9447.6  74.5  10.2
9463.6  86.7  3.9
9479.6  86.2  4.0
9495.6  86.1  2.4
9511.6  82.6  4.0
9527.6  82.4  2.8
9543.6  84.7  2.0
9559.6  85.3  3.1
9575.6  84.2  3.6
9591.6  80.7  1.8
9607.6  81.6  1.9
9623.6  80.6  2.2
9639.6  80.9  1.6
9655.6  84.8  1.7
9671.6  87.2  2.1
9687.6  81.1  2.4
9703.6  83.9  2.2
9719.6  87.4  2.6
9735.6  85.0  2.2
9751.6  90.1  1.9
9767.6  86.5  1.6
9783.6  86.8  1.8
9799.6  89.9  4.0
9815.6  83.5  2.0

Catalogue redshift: 0.21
